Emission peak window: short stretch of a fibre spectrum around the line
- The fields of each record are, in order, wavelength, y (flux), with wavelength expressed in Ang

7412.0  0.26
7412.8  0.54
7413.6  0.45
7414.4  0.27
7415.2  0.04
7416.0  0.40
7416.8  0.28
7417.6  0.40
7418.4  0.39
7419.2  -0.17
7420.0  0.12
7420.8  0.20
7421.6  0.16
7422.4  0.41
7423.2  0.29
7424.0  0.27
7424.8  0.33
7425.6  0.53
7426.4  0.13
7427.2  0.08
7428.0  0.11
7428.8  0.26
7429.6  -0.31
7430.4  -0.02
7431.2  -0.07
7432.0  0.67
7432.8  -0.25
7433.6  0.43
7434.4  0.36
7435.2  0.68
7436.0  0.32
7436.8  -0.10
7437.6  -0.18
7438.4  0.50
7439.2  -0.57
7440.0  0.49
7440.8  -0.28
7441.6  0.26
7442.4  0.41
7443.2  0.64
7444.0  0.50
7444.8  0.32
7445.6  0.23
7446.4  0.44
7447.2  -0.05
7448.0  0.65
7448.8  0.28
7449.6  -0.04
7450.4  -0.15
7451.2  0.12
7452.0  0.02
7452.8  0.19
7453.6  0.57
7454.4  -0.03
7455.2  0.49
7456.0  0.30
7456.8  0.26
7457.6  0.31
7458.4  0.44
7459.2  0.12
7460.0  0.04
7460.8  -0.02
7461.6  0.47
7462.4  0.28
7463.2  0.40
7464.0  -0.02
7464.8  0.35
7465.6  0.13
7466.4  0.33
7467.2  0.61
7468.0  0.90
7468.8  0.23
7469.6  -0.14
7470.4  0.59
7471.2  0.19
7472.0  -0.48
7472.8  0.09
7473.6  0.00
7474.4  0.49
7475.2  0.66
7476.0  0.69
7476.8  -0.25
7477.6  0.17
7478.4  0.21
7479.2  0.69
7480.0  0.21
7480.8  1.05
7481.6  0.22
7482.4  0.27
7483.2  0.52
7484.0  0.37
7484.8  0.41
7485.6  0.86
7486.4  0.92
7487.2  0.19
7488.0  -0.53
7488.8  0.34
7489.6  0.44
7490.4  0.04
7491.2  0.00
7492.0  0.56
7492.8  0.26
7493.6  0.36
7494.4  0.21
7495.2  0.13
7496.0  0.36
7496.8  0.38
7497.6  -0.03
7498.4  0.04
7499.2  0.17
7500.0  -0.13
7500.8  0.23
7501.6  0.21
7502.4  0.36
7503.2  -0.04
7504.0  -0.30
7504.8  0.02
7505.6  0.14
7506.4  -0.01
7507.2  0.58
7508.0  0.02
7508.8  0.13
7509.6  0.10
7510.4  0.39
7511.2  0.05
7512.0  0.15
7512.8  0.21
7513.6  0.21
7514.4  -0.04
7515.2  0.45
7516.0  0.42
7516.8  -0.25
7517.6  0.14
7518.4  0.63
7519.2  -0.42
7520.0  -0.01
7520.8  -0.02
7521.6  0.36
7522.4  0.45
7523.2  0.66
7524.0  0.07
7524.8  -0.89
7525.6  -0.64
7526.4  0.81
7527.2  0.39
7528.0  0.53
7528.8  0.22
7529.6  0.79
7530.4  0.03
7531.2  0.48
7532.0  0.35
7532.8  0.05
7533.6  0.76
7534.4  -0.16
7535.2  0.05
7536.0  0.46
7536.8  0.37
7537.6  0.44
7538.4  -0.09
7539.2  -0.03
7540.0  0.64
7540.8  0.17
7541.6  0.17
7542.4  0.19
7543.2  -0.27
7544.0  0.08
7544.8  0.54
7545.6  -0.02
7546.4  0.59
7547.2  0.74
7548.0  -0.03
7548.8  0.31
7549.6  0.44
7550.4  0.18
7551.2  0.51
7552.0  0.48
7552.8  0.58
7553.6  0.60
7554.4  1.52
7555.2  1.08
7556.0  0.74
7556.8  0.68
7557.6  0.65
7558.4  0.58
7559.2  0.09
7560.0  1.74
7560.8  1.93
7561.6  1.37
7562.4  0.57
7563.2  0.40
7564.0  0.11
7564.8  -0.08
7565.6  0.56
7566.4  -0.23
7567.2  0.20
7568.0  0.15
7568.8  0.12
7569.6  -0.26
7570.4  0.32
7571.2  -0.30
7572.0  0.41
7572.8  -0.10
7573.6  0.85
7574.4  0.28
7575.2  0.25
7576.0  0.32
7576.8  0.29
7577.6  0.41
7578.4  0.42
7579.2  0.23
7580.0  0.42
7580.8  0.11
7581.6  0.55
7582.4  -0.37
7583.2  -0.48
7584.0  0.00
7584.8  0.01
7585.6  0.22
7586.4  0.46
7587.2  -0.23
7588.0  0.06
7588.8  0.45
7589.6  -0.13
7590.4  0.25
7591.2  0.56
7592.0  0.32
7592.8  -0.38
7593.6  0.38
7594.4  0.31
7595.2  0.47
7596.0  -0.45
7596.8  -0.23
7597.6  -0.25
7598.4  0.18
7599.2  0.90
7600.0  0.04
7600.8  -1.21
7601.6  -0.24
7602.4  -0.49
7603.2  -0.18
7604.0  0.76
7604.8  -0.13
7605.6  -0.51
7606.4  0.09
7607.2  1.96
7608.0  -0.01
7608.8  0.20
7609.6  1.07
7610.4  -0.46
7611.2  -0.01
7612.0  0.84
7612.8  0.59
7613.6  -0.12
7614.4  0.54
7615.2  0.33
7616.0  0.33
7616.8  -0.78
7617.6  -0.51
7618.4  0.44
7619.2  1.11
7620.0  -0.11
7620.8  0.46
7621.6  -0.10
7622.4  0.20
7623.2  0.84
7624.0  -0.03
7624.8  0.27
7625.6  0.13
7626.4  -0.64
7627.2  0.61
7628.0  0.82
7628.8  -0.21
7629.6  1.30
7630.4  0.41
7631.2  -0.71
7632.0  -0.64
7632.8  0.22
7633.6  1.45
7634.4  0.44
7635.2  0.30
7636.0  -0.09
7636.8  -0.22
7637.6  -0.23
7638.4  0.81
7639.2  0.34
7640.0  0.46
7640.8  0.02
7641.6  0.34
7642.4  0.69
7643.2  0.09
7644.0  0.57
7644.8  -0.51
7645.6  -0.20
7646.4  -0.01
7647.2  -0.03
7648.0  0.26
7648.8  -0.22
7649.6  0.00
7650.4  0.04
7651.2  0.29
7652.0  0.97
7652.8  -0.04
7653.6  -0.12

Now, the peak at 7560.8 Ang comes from [O II] 3727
